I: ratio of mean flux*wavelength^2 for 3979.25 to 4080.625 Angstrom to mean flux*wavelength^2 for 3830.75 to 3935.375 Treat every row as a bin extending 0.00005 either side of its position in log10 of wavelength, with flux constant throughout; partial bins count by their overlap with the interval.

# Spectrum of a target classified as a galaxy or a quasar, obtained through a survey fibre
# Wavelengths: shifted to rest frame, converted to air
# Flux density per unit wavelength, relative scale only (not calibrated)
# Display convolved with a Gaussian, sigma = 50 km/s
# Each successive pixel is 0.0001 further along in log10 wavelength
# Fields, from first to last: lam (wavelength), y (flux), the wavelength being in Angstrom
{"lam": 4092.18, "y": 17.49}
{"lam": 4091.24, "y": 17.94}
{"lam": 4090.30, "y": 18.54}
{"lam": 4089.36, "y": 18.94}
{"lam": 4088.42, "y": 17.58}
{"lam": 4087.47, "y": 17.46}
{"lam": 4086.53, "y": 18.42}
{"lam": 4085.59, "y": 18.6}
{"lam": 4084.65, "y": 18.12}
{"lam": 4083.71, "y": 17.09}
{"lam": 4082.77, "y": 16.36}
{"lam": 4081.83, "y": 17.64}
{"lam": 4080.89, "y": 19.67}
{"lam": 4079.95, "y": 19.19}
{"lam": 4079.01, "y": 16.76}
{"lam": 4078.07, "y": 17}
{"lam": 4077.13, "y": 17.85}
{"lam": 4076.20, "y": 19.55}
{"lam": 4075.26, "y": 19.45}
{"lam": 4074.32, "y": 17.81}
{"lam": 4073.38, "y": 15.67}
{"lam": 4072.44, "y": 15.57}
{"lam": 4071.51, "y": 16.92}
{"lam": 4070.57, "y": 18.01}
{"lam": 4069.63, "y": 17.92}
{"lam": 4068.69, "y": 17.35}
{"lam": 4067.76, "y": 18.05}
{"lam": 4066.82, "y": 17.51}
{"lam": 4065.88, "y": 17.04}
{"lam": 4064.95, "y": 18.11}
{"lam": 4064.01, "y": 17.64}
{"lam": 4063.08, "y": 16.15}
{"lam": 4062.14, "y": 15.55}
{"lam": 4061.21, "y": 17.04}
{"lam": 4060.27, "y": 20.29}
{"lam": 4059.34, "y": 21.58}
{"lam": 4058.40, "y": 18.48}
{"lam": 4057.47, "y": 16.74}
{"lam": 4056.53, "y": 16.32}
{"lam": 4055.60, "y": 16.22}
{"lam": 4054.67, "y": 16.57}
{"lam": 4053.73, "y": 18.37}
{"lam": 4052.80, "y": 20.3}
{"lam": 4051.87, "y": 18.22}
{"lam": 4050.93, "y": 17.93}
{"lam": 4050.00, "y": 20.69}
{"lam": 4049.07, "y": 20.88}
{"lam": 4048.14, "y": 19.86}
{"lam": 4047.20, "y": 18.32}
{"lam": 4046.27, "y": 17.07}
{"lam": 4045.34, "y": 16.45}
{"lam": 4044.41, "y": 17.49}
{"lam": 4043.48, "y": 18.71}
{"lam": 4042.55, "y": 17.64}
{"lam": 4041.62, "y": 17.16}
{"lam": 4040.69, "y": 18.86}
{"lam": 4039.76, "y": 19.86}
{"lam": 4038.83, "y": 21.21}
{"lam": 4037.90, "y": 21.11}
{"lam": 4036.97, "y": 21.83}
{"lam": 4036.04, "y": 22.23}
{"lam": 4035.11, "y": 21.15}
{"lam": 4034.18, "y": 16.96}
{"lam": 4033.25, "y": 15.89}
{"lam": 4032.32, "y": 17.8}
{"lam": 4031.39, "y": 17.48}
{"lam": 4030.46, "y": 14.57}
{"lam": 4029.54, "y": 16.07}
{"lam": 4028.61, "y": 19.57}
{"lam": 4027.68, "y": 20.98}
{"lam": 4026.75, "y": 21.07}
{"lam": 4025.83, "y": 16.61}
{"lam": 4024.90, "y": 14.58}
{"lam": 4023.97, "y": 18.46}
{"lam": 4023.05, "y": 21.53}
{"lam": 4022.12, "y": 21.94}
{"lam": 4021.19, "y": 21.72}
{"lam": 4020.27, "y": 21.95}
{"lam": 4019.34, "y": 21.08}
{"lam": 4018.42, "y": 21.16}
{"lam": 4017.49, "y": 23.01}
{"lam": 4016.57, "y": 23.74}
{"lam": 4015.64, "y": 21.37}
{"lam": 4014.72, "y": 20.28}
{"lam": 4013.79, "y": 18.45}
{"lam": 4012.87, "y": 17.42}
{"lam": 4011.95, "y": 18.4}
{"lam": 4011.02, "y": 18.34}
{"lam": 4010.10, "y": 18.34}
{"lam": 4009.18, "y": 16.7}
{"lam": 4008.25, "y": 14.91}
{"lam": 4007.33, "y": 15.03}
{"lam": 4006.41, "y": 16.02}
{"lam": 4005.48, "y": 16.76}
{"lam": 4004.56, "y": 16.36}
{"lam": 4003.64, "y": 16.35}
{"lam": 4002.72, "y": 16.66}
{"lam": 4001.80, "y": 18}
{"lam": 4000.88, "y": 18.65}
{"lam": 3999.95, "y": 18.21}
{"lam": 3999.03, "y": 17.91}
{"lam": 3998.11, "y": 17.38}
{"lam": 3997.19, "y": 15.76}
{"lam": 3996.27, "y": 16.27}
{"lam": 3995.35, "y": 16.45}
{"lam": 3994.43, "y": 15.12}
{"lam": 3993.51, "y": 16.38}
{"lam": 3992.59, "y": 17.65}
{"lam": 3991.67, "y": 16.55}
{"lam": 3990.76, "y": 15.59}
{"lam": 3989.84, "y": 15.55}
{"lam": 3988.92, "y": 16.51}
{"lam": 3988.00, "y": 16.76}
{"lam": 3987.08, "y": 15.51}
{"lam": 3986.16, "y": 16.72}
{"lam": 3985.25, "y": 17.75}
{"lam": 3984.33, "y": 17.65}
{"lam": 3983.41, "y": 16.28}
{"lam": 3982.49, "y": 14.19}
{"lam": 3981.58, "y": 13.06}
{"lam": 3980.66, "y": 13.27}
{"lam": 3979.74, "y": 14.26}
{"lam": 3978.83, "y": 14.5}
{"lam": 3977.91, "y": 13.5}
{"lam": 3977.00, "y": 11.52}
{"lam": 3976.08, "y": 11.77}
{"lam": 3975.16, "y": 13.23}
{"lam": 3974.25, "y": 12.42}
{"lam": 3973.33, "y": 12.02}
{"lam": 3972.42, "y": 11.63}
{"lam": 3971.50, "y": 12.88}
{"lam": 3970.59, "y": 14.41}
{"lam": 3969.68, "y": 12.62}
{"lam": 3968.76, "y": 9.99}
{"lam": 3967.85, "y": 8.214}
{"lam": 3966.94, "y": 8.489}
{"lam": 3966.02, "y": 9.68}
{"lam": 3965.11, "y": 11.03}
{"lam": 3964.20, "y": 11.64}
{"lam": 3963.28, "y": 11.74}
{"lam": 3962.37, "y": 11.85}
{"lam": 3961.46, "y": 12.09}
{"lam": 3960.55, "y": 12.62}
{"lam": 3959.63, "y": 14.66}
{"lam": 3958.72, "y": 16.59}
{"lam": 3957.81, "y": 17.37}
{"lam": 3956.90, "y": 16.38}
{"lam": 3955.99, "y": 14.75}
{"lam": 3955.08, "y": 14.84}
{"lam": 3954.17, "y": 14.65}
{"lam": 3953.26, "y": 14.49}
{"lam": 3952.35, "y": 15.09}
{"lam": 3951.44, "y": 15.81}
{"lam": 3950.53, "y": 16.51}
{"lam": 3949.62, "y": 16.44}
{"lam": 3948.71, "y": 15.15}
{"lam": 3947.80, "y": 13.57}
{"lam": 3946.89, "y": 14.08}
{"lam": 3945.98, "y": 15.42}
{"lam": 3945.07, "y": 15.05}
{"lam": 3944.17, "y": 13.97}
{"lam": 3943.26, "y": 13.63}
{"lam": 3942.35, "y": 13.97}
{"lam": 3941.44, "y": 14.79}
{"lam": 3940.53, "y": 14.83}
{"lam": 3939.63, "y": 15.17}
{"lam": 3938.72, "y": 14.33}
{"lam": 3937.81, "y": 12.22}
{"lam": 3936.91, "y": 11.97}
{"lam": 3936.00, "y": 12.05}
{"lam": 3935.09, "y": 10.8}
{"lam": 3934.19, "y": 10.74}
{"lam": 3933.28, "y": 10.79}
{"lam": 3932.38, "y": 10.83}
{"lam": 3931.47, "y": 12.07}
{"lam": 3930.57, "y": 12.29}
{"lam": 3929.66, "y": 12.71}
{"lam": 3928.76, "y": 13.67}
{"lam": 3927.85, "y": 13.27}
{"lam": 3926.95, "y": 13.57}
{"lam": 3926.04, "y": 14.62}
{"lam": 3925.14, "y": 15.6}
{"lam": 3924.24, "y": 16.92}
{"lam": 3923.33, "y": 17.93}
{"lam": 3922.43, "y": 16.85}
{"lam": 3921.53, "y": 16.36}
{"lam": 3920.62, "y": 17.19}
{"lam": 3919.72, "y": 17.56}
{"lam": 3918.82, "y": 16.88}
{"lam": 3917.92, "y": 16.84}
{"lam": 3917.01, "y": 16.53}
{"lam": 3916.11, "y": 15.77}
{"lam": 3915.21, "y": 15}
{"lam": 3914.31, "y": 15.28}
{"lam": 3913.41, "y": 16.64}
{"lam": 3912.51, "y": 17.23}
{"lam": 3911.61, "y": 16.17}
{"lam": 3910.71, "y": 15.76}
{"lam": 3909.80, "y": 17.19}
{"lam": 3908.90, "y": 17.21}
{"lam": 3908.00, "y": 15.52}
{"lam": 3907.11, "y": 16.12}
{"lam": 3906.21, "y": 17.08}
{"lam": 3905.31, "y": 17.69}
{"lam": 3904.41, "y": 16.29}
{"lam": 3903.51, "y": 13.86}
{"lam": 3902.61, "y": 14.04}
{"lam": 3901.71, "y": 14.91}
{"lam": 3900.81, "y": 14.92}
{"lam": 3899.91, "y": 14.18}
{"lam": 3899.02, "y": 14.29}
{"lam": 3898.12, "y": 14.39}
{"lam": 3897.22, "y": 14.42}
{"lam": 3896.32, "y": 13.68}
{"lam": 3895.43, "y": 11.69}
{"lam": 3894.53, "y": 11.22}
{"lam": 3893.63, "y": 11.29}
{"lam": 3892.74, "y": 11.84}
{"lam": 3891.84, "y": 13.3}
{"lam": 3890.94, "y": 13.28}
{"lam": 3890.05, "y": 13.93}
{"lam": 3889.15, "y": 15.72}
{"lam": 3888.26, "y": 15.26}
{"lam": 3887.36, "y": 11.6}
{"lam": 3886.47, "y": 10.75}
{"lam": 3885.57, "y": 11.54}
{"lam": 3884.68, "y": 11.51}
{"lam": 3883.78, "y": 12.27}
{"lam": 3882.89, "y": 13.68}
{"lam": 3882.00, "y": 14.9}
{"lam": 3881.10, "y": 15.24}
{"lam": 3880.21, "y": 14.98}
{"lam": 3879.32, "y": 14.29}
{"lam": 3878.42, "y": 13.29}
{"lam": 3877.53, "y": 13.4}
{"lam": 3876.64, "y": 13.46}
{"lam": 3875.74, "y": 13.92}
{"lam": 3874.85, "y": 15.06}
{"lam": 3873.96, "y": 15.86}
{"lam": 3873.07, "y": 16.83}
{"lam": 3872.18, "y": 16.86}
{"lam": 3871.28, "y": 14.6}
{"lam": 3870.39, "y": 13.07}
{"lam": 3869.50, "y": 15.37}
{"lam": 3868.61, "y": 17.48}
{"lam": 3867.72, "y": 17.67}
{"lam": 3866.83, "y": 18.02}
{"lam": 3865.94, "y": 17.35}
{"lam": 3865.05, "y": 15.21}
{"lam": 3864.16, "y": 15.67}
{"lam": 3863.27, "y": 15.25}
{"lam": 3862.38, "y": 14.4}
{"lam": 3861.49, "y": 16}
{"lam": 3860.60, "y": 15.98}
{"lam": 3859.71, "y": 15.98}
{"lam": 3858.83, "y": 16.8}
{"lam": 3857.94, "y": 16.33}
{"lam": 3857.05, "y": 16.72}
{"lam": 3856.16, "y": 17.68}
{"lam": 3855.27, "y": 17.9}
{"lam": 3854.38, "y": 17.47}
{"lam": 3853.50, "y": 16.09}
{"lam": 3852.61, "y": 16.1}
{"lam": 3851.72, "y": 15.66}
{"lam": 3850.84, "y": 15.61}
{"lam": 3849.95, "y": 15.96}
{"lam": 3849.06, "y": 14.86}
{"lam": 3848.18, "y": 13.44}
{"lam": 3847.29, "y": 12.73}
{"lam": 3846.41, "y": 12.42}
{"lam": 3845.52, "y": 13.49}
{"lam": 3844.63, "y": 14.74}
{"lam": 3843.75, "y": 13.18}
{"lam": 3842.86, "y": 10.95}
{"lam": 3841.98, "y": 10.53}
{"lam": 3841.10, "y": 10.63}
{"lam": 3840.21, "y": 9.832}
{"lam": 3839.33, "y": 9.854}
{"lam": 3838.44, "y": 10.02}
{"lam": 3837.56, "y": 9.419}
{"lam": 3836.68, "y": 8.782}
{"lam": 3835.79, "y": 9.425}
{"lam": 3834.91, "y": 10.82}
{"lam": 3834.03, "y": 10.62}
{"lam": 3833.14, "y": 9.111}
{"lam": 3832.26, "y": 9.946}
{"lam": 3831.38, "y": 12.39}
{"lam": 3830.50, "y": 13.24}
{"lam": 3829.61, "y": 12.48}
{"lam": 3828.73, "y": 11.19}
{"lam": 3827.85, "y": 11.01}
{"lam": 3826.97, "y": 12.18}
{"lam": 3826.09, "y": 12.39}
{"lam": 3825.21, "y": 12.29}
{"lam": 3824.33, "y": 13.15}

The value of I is 1.35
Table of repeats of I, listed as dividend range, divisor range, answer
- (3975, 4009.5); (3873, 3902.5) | 1.23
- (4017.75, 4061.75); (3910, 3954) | 1.36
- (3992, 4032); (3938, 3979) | 1.39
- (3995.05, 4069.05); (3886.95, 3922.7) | 1.30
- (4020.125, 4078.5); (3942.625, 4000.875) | 1.32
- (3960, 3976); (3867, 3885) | 0.82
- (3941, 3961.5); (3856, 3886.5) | 1.03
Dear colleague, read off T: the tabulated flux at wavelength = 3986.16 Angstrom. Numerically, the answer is 16.72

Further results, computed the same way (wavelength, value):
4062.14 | 15.55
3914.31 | 15.28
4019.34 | 21.08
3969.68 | 12.62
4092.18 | 17.49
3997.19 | 15.76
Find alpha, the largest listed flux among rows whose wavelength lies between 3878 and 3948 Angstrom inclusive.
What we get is 17.93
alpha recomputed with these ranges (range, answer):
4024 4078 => 22.23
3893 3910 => 17.69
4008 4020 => 23.74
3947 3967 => 17.37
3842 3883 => 18.02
